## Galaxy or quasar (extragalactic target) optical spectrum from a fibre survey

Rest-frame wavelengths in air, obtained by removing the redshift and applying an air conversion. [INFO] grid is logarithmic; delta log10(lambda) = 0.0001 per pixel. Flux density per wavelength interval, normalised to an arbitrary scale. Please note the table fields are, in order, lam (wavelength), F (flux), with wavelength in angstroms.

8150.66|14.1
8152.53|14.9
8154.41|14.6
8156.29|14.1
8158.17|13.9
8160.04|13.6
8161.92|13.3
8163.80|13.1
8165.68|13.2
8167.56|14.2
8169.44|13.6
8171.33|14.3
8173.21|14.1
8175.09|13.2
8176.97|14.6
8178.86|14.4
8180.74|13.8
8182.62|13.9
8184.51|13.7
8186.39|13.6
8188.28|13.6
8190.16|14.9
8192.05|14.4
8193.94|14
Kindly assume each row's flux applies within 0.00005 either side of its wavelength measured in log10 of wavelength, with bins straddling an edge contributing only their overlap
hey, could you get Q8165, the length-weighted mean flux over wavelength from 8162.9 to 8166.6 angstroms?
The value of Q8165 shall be 13.2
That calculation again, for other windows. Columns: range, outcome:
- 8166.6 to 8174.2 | 14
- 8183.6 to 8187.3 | 13.7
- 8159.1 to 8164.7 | 13.4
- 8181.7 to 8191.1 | 13.9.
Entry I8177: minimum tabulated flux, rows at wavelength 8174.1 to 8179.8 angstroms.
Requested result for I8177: 13.2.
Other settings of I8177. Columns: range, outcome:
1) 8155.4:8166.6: 13.1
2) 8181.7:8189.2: 13.6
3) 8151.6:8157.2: 14.1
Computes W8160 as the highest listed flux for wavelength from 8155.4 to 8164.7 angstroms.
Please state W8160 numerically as 14.1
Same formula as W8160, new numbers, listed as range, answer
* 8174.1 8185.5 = 14.6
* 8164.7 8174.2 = 14.3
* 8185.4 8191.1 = 14.9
